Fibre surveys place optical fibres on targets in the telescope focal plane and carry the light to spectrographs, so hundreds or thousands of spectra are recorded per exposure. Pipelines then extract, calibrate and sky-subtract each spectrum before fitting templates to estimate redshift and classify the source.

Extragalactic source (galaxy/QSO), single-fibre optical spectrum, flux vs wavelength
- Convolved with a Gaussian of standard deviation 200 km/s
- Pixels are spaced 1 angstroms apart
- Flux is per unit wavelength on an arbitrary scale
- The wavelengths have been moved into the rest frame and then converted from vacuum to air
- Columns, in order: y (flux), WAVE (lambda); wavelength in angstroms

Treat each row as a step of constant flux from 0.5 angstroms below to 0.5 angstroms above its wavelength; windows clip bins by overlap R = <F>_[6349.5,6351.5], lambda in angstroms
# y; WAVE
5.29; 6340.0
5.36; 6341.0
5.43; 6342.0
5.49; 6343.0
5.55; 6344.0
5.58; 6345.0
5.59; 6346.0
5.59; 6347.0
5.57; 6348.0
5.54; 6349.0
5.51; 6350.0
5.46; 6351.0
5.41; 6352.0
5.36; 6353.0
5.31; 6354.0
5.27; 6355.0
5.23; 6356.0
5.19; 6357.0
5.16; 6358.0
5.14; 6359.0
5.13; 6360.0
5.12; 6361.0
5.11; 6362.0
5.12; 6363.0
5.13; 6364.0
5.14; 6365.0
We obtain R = 5.48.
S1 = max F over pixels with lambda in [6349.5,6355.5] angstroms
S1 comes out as 5.51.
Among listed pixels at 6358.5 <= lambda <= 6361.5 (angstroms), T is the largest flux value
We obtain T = 5.14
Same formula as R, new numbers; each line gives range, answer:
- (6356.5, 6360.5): 5.16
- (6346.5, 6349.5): 5.57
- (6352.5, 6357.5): 5.27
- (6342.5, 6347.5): 5.56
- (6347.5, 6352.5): 5.5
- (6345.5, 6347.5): 5.59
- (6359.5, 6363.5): 5.12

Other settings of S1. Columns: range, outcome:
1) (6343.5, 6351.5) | 5.59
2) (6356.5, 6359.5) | 5.19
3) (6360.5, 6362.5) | 5.12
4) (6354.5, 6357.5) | 5.27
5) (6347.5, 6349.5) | 5.57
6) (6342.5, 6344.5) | 5.55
